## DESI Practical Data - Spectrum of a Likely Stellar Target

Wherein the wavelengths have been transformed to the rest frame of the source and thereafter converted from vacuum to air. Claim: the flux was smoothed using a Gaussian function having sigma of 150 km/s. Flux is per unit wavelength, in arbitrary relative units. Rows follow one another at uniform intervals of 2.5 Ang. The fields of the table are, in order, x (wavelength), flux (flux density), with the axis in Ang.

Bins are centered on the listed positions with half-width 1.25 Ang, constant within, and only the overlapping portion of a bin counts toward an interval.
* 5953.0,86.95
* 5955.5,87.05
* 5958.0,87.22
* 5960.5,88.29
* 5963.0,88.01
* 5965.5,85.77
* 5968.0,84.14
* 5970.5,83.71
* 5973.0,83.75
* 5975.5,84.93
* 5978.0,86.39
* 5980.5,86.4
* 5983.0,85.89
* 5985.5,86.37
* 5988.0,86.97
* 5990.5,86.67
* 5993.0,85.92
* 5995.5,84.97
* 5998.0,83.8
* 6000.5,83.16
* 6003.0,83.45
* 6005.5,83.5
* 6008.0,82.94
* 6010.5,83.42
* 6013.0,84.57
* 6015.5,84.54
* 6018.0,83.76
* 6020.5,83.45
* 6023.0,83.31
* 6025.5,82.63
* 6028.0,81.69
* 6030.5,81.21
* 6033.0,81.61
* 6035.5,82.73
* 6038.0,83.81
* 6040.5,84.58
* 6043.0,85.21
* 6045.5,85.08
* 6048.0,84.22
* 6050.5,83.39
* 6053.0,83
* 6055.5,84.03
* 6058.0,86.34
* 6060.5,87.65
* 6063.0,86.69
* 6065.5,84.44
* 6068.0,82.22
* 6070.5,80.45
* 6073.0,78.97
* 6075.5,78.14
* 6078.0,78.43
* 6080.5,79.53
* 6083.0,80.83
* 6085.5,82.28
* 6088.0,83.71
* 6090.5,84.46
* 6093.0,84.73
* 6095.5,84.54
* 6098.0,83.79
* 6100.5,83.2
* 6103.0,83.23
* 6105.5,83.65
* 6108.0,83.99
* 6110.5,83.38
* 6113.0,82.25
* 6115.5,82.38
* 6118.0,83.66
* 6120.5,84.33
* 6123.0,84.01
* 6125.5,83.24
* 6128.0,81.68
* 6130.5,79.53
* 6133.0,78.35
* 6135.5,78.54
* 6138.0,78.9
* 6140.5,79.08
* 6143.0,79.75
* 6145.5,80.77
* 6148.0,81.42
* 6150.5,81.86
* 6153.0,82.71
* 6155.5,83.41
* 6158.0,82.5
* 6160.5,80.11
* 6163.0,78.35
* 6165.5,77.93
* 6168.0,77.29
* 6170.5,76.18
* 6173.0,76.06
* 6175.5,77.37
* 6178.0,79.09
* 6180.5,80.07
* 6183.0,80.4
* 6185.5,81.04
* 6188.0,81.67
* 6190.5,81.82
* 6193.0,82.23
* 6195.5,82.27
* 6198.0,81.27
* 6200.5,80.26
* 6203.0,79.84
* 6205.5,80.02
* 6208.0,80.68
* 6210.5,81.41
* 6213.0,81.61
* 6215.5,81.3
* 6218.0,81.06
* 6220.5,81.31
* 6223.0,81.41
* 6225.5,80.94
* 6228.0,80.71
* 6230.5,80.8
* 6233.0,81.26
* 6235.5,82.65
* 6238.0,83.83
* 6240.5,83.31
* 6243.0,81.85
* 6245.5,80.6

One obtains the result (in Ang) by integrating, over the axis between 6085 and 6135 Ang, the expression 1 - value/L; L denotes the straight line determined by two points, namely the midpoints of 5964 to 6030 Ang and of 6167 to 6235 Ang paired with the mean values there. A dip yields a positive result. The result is -0.5 Ang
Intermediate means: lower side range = 84.4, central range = 83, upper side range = 80.4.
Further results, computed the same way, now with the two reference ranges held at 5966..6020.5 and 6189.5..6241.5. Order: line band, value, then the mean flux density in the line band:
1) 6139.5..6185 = 1.4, 79.7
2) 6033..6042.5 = 0.1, 83.5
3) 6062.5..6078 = 0.4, 81.3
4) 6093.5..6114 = -0.1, 83.6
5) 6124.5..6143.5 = 0.6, 79.8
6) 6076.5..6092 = 0.3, 81.5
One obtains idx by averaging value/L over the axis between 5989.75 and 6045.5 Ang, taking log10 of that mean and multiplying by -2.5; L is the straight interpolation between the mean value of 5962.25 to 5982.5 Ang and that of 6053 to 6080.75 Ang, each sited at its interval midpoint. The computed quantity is 0.00 mag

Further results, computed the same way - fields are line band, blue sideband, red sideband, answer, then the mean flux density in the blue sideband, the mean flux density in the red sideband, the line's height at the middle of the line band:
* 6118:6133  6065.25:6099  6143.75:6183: -0.02 mag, 81.8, 79.7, 80.7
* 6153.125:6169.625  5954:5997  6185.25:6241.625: 0.03 mag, 86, 81.4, 82.4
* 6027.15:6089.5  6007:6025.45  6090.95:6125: 0.01 mag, 83.7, 83.6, 83.6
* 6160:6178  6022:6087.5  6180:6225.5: 0.05 mag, 82.8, 81.1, 81.5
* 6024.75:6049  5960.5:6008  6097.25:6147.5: 0.01 mag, 85.2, 81.9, 83.9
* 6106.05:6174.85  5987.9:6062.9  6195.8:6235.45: 0.02 mag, 84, 81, 82.2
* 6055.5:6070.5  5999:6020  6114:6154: -0.03 mag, 83.7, 81.3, 82.6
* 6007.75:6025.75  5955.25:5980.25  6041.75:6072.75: 0.02 mag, 85.9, 84.2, 85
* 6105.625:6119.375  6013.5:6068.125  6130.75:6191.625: -0.02 mag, 83.9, 79.8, 81.5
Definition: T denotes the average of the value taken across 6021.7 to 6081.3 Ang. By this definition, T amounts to 82.9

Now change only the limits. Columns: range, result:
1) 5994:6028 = 83.6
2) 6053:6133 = 82.8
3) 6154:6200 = 80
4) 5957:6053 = 84.5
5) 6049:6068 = 84.9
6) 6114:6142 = 81.2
